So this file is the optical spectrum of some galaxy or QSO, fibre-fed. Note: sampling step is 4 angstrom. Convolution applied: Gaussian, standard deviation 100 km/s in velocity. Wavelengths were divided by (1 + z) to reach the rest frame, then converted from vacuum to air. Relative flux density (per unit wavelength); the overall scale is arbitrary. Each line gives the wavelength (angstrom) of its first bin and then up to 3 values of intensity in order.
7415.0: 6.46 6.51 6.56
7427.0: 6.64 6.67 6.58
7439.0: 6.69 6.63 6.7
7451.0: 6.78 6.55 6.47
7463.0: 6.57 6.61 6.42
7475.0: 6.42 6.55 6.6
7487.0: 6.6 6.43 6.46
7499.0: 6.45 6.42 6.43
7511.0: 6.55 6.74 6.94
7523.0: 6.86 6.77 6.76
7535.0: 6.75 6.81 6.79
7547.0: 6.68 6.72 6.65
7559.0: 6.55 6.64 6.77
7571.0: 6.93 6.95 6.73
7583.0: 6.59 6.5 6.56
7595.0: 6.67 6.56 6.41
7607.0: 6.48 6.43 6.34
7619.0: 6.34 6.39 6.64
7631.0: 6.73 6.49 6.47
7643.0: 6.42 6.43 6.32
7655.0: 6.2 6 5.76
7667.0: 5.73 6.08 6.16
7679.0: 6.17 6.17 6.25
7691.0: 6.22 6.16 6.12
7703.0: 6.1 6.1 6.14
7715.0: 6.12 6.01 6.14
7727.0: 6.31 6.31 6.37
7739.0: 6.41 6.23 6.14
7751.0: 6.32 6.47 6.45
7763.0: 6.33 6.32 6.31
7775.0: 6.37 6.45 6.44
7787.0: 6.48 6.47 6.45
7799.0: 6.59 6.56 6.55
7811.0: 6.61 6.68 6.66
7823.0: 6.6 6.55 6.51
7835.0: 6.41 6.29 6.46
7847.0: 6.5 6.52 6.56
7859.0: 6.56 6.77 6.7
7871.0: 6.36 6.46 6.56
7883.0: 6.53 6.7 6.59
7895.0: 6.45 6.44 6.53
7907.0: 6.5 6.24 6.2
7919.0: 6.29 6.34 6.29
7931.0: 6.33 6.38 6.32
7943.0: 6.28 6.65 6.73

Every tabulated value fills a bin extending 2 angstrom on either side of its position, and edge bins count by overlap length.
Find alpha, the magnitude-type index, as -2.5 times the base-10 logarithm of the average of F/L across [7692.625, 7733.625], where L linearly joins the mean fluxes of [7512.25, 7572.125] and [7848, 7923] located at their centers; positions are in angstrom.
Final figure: 0.08 mag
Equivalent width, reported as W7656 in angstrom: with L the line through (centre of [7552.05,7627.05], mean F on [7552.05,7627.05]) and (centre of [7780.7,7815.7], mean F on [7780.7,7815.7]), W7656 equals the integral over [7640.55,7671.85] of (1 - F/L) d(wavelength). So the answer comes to 2.1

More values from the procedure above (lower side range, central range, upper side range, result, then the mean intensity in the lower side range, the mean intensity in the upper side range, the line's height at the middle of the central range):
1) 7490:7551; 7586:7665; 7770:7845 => 2.35 angstrom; 6.66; 6.5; 6.6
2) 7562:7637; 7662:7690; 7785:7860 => 2.15 angstrom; 6.59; 6.53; 6.57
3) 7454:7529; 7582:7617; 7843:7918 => 0.27 angstrom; 6.57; 6.51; 6.55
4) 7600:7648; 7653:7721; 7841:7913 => 4.13 angstrom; 6.47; 6.52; 6.48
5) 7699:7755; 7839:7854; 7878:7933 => -0.27 angstrom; 6.21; 6.43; 6.36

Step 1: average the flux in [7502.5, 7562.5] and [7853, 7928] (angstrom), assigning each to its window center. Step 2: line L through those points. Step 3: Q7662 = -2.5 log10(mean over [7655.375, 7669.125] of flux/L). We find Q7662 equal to 0.13 mag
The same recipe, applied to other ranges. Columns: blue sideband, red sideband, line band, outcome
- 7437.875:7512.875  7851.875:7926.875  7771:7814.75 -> 0.00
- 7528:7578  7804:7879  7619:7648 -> 0.03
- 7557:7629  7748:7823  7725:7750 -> 0.03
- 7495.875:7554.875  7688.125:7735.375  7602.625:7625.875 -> 0.01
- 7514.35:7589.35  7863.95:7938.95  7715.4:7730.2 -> 0.07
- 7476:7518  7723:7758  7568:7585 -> -0.06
